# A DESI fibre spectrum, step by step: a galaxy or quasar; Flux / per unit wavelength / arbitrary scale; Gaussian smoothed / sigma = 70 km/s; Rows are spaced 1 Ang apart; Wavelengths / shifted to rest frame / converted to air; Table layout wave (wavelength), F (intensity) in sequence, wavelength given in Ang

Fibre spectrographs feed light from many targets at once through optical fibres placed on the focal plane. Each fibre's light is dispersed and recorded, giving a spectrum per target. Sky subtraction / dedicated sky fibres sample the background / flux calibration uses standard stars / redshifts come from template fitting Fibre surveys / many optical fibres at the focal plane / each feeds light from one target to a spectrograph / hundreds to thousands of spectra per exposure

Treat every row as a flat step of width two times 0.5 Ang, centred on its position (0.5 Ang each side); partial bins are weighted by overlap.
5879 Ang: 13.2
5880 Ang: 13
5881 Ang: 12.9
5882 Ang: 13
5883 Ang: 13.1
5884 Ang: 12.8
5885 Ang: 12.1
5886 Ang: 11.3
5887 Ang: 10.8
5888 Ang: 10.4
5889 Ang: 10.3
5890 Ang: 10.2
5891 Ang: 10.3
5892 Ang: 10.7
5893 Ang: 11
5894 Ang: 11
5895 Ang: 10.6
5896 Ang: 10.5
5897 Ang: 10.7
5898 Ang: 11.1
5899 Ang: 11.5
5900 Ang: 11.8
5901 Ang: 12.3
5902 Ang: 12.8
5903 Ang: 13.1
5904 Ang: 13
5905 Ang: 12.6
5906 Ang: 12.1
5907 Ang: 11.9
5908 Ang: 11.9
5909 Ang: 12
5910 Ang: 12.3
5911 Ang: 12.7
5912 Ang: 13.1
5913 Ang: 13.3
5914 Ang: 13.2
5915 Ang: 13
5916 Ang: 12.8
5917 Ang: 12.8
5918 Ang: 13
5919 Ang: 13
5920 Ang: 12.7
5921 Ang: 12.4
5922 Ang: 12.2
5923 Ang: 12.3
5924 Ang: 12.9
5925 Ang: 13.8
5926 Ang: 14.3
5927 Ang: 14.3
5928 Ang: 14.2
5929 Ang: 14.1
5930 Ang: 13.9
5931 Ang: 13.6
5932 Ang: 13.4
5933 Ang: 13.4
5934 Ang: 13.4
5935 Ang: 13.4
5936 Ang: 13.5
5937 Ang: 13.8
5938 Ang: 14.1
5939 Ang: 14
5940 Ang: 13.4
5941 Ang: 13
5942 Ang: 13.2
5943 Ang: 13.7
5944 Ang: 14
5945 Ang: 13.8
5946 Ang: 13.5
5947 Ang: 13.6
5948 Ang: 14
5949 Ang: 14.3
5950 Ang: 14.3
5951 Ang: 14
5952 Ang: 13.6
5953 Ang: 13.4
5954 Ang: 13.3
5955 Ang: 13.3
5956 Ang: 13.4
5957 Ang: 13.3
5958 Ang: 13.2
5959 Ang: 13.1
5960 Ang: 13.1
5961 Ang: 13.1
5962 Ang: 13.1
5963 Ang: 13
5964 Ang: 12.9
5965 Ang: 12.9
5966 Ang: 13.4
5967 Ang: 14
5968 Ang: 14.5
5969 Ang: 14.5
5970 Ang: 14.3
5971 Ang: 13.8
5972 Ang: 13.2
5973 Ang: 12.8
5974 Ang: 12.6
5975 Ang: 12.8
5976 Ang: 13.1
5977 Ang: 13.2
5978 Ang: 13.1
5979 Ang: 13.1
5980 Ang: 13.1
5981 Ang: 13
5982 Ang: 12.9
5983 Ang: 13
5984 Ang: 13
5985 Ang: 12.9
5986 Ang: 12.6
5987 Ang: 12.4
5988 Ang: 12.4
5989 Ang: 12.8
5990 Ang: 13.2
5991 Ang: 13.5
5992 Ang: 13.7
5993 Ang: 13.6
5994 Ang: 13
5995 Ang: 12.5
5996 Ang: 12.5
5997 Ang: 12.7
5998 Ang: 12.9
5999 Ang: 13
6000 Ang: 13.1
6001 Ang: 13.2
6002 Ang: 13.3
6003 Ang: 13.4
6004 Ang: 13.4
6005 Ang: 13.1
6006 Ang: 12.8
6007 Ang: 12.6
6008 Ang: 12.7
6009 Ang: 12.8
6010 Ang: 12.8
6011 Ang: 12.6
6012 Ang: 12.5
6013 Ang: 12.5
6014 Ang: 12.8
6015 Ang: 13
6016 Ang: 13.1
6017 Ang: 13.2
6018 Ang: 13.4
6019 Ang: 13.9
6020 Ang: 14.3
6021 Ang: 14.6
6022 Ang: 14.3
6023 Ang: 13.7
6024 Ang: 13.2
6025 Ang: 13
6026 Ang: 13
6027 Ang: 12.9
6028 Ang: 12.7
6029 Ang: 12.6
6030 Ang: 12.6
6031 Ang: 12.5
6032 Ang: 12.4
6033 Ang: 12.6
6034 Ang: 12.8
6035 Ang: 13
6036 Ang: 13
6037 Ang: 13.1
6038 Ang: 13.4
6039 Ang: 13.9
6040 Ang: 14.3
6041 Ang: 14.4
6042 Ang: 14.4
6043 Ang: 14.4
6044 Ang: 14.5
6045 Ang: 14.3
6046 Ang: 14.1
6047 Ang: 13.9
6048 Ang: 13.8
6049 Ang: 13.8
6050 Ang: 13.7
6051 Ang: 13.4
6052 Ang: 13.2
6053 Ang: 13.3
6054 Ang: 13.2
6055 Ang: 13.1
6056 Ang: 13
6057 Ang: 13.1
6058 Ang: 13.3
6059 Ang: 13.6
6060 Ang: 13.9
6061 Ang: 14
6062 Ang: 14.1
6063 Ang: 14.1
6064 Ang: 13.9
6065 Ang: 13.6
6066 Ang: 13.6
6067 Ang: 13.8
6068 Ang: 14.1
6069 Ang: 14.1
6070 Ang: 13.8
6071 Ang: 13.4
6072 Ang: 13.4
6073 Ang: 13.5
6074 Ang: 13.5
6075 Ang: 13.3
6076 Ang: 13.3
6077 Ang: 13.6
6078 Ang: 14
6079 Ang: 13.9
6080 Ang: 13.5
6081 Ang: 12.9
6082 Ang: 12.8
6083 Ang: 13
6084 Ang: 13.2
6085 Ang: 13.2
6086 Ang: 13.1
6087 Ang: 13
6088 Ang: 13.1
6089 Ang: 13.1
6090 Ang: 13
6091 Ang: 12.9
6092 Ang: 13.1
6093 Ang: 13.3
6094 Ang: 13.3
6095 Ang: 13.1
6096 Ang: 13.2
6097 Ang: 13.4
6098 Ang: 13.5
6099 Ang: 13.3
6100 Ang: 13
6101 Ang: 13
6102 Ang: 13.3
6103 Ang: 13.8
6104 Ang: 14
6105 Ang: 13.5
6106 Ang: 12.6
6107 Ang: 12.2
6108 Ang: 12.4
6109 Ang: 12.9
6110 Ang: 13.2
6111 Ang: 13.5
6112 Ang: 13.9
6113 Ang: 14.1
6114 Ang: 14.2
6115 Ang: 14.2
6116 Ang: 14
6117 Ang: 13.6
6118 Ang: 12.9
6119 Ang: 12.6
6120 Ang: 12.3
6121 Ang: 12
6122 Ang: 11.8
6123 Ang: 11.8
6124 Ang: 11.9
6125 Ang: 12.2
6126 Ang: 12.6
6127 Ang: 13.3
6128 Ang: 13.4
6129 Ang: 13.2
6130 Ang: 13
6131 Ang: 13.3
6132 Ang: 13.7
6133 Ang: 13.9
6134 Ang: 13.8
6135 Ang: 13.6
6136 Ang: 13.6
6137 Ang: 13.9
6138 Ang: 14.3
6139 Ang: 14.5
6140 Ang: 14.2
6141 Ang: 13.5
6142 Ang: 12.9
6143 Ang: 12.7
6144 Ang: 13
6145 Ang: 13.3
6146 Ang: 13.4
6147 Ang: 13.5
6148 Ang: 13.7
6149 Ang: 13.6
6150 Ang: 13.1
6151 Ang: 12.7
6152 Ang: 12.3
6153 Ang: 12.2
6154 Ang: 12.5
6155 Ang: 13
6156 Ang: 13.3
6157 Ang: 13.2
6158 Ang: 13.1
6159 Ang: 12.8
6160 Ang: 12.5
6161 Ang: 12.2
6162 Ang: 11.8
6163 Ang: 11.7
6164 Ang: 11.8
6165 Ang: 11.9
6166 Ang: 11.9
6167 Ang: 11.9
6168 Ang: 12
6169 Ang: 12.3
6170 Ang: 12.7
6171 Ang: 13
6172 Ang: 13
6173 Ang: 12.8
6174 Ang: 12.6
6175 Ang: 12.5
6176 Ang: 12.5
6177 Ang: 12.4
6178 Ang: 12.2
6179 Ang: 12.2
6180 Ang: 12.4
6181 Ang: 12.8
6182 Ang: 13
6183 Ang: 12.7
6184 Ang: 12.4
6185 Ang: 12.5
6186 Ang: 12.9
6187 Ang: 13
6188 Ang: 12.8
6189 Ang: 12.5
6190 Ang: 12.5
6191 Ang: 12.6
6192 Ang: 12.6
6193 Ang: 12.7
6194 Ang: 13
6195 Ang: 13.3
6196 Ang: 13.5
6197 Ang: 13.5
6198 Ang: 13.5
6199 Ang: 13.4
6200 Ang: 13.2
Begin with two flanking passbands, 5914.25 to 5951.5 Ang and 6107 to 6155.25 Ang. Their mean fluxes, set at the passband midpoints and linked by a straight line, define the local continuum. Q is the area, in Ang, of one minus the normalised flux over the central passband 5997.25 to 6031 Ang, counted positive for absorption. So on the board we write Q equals 0.64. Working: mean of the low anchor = 13.5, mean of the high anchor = 13.2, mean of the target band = 13.1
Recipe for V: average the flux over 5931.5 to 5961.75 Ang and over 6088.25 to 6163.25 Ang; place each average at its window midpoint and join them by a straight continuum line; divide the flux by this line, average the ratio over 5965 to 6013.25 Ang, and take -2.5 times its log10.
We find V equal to 0.03 mag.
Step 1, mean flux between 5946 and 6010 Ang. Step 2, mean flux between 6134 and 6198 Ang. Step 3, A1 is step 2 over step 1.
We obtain 0.97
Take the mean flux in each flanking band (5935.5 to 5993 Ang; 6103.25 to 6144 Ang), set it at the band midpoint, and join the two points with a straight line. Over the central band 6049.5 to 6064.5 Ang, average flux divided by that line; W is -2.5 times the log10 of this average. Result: -0.02 mag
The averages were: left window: 13.4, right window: 13.2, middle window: 13.5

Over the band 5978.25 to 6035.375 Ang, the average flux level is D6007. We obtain 13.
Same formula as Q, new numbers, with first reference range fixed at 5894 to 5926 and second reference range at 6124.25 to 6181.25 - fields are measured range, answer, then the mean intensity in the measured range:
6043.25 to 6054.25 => -0.95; 13.8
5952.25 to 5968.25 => -1.04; 13.3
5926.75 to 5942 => -1.53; 13.7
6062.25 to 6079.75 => -1.35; 13.7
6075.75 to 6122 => -1.60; 13.2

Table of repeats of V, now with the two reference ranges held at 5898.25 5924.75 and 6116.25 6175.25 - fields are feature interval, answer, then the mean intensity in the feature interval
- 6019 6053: -0.06 mag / 13.5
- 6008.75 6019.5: -0.02 mag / 13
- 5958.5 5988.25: -0.04 mag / 13.2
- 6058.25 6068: -0.09 mag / 13.8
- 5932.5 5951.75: -0.09 mag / 13.7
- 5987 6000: -0.02 mag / 13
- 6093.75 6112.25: -0.03 mag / 13.2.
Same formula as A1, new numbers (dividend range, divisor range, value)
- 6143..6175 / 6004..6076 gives 0.94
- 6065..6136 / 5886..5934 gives 1.07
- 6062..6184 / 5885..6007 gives 1.01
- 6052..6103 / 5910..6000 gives 1.01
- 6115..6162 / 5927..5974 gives 0.96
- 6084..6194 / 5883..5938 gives 1.04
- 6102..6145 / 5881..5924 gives 1.10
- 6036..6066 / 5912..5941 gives 1.03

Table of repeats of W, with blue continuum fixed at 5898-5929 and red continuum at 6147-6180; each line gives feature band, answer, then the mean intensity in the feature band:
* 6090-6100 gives -0.05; 13.2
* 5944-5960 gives -0.07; 13.6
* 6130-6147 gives -0.08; 13.6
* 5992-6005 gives -0.03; 13.1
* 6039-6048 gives -0.13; 14.2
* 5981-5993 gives -0.02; 13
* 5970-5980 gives -0.04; 13.1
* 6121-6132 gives -0.01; 12.7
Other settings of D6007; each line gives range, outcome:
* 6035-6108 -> 13.5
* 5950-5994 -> 13.2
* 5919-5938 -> 13.4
